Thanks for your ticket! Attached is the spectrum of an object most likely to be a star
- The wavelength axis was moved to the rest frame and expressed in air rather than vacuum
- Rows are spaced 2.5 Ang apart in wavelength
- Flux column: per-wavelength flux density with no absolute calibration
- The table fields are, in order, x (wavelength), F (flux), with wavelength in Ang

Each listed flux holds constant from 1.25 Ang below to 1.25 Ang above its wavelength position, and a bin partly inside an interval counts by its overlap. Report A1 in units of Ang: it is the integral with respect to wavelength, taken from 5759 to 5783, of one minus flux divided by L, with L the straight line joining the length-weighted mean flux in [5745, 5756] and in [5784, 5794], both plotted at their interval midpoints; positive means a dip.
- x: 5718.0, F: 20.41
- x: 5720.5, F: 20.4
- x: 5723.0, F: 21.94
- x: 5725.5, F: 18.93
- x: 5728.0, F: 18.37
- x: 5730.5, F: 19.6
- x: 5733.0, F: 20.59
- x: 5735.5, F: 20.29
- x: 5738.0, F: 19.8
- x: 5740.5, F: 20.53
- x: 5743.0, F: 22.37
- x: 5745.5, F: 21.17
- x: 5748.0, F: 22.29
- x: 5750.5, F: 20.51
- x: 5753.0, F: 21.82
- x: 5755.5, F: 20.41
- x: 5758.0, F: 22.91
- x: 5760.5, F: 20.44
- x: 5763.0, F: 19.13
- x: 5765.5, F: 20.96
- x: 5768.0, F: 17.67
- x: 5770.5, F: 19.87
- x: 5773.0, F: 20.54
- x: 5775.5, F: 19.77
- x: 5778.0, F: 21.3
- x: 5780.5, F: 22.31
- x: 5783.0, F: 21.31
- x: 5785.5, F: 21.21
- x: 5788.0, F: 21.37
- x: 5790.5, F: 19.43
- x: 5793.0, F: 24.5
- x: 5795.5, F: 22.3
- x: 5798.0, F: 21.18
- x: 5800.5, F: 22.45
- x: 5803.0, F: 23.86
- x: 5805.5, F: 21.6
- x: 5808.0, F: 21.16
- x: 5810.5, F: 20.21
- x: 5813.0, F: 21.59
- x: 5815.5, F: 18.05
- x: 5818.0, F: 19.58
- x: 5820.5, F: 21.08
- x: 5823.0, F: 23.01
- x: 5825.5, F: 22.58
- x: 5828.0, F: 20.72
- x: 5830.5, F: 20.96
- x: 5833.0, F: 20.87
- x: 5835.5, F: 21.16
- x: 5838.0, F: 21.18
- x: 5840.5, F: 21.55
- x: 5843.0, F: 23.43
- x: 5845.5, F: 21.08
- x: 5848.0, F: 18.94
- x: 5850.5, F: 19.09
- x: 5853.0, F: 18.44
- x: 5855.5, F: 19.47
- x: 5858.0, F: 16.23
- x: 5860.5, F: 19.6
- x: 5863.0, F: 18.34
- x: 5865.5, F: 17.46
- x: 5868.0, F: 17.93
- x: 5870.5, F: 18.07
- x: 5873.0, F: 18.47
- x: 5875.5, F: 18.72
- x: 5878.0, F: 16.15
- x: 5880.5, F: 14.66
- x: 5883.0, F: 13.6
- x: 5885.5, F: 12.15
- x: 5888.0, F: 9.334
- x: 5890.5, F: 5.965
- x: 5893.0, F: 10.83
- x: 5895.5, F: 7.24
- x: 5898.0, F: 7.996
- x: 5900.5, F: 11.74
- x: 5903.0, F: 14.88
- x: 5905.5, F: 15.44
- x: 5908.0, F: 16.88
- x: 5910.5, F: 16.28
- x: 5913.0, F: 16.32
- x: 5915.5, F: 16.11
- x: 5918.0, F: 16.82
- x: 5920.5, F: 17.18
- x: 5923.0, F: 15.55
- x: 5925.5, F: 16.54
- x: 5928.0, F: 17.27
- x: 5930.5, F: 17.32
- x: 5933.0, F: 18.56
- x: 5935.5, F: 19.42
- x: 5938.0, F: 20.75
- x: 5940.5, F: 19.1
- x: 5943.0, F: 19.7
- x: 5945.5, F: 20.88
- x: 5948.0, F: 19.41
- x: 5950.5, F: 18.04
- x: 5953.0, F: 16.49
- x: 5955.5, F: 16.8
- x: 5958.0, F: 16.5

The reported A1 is 1.3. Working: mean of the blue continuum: 21.3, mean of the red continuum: 21.5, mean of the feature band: 20.3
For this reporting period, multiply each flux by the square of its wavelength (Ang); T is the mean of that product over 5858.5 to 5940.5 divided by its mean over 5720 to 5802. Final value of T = 0.78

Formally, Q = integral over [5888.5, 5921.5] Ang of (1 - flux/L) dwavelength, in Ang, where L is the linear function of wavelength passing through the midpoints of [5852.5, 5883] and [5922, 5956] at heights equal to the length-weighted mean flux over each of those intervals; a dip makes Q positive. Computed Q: 8.7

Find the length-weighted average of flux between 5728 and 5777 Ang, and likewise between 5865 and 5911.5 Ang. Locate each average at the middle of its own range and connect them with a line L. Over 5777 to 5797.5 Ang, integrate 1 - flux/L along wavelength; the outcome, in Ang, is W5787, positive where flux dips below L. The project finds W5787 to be -3.2 Ang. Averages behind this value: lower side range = 20.5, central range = 21.7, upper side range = 13.8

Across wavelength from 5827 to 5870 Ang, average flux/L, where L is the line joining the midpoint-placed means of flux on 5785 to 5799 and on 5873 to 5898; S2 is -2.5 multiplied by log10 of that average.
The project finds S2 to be -0.23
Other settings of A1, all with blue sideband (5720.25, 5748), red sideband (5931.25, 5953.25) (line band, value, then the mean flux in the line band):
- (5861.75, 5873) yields 0.9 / 18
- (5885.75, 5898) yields 6.8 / 8.62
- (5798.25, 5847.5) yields -3.5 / 21.3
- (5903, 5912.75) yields 1.7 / 16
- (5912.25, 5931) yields 2.6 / 16.6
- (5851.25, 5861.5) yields 0.7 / 18.4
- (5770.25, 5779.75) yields -0.1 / 20.5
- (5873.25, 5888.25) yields 3.7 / 14.7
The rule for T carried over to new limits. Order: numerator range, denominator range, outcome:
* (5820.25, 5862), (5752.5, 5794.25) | 1.01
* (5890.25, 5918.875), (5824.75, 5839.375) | 0.64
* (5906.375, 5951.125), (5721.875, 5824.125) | 0.90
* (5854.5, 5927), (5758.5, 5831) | 0.74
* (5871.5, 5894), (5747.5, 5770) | 0.68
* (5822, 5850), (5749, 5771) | 1.07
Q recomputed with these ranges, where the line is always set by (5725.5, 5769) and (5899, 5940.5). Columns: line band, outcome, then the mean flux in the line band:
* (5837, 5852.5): -2.0 Ang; 20.8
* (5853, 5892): 4.4 Ang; 15.8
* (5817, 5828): -1.6 Ang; 21.5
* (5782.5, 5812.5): -3.6 Ang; 21.7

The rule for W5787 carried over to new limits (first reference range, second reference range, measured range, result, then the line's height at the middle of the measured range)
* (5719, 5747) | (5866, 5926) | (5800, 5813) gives -3.0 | 17.7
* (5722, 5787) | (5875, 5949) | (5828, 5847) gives -3.8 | 17.9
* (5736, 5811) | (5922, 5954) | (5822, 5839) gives -1.1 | 20.2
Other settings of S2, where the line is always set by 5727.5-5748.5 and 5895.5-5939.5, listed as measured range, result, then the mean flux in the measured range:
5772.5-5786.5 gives -0.09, 21.1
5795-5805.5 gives -0.18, 22.4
